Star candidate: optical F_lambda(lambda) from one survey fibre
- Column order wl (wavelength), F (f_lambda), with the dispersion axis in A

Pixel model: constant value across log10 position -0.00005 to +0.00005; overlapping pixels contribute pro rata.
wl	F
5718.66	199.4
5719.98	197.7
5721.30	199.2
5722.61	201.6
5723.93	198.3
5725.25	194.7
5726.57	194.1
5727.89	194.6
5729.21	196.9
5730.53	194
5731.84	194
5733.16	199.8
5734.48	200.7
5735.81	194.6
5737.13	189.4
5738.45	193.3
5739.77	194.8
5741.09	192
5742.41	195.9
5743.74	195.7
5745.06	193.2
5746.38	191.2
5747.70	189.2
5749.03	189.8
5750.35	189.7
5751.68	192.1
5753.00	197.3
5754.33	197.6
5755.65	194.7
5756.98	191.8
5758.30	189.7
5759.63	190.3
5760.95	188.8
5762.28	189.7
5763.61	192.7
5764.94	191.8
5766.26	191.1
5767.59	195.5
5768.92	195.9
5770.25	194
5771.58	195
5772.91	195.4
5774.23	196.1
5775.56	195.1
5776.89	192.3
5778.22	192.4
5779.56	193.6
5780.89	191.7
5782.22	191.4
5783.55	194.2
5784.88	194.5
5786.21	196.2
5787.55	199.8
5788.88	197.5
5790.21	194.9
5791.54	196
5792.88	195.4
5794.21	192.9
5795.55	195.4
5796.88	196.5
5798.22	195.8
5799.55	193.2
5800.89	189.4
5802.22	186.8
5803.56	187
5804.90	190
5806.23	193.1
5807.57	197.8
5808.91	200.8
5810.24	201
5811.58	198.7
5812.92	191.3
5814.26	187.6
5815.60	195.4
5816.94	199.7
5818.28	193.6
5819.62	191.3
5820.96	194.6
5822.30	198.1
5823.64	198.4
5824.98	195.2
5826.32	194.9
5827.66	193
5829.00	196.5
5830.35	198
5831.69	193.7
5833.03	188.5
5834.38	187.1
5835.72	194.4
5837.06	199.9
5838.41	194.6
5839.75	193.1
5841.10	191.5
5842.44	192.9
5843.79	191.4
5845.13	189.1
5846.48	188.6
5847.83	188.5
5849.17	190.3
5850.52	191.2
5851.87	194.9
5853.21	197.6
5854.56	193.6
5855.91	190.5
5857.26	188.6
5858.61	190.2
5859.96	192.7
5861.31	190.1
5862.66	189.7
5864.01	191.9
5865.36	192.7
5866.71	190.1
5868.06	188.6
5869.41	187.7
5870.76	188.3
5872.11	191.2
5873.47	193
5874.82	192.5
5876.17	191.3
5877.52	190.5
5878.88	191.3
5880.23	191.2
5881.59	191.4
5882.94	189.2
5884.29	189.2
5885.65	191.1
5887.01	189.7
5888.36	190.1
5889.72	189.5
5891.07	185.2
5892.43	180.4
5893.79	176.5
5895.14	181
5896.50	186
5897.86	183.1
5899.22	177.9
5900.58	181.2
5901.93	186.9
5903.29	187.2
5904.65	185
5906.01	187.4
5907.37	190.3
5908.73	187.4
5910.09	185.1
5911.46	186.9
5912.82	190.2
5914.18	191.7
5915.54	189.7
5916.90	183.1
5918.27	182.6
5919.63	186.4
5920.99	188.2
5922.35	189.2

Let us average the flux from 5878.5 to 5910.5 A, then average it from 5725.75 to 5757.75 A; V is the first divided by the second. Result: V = 0.96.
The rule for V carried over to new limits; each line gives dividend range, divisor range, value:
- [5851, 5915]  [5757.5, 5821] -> 0.97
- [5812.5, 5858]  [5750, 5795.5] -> 1.00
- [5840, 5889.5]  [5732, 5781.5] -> 0.99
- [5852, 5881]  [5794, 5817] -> 0.99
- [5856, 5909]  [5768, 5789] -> 0.97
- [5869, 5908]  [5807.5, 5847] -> 0.96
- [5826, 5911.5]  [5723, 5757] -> 0.98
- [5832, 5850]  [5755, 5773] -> 1.00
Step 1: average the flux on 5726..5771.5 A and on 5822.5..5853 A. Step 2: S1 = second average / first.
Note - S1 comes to 1.0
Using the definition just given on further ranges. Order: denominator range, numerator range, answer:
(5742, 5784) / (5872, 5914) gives 0.97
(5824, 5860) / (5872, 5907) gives 0.97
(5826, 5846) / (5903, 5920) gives 0.97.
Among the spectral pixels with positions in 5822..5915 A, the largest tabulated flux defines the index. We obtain 199.9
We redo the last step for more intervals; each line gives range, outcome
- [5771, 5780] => 196.1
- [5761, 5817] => 201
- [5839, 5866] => 197.6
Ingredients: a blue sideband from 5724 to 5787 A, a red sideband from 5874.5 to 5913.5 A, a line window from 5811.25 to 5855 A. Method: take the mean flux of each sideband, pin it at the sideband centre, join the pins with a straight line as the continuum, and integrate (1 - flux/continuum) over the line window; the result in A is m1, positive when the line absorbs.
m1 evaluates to -0.8 A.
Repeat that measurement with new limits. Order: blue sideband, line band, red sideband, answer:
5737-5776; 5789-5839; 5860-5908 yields -0.9 A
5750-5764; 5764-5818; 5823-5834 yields -0.3 A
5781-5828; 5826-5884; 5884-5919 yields -0.5 A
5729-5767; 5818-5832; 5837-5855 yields -0.2 A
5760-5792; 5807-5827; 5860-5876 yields -0.3 A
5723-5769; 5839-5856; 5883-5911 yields -0.3 A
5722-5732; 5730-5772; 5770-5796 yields 0.5 A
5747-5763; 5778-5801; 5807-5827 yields -0.1 A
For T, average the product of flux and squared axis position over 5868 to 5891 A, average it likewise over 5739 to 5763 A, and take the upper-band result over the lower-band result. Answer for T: 1.03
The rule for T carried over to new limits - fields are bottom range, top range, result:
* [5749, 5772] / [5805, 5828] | 1.03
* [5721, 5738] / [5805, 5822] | 1.02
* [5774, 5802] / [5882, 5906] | 0.99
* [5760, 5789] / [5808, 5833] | 1.03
